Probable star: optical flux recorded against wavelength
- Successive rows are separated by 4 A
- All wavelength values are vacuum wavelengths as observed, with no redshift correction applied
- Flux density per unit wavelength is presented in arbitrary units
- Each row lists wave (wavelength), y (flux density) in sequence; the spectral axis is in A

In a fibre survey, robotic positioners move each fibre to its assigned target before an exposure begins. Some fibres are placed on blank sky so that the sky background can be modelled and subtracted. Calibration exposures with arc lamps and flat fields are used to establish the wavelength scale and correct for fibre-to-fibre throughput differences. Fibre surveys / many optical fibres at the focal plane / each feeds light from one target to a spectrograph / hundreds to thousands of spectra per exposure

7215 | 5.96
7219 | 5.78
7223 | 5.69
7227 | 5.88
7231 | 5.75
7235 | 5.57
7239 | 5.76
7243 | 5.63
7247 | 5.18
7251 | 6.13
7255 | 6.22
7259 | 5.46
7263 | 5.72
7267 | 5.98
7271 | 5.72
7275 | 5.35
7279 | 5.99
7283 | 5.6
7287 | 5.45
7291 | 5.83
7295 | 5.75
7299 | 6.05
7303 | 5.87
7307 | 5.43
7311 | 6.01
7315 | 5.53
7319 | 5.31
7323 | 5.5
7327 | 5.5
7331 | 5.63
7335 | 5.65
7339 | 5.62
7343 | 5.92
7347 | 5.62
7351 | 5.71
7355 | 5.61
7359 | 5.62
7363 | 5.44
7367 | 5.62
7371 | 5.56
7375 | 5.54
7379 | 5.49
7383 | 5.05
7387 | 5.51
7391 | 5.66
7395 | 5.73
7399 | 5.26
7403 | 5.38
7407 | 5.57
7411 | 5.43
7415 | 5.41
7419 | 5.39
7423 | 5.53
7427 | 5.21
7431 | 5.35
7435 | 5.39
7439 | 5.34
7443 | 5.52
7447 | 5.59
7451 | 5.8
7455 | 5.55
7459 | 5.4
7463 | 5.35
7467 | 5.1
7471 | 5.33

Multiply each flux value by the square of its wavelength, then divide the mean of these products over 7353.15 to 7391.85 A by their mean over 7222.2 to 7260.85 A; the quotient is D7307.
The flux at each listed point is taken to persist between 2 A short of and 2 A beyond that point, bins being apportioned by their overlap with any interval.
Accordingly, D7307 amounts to 1.0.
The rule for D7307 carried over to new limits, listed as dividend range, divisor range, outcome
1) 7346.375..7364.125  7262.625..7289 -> 1.01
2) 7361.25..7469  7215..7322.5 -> 0.99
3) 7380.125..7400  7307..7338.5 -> 1.00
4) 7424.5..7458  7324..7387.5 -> 1.00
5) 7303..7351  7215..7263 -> 1.00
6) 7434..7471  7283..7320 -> 1.00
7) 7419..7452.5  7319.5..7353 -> 1.00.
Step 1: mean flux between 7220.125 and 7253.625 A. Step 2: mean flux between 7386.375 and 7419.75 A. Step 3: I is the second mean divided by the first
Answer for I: 0.96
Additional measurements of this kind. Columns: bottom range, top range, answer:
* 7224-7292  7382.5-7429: 0.95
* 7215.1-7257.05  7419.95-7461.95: 0.95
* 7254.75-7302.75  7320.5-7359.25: 0.98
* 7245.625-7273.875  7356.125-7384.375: 0.95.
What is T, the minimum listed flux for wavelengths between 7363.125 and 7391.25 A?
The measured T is 5.05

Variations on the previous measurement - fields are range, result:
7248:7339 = 5.31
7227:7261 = 5.18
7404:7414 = 5.43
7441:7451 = 5.52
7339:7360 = 5.61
